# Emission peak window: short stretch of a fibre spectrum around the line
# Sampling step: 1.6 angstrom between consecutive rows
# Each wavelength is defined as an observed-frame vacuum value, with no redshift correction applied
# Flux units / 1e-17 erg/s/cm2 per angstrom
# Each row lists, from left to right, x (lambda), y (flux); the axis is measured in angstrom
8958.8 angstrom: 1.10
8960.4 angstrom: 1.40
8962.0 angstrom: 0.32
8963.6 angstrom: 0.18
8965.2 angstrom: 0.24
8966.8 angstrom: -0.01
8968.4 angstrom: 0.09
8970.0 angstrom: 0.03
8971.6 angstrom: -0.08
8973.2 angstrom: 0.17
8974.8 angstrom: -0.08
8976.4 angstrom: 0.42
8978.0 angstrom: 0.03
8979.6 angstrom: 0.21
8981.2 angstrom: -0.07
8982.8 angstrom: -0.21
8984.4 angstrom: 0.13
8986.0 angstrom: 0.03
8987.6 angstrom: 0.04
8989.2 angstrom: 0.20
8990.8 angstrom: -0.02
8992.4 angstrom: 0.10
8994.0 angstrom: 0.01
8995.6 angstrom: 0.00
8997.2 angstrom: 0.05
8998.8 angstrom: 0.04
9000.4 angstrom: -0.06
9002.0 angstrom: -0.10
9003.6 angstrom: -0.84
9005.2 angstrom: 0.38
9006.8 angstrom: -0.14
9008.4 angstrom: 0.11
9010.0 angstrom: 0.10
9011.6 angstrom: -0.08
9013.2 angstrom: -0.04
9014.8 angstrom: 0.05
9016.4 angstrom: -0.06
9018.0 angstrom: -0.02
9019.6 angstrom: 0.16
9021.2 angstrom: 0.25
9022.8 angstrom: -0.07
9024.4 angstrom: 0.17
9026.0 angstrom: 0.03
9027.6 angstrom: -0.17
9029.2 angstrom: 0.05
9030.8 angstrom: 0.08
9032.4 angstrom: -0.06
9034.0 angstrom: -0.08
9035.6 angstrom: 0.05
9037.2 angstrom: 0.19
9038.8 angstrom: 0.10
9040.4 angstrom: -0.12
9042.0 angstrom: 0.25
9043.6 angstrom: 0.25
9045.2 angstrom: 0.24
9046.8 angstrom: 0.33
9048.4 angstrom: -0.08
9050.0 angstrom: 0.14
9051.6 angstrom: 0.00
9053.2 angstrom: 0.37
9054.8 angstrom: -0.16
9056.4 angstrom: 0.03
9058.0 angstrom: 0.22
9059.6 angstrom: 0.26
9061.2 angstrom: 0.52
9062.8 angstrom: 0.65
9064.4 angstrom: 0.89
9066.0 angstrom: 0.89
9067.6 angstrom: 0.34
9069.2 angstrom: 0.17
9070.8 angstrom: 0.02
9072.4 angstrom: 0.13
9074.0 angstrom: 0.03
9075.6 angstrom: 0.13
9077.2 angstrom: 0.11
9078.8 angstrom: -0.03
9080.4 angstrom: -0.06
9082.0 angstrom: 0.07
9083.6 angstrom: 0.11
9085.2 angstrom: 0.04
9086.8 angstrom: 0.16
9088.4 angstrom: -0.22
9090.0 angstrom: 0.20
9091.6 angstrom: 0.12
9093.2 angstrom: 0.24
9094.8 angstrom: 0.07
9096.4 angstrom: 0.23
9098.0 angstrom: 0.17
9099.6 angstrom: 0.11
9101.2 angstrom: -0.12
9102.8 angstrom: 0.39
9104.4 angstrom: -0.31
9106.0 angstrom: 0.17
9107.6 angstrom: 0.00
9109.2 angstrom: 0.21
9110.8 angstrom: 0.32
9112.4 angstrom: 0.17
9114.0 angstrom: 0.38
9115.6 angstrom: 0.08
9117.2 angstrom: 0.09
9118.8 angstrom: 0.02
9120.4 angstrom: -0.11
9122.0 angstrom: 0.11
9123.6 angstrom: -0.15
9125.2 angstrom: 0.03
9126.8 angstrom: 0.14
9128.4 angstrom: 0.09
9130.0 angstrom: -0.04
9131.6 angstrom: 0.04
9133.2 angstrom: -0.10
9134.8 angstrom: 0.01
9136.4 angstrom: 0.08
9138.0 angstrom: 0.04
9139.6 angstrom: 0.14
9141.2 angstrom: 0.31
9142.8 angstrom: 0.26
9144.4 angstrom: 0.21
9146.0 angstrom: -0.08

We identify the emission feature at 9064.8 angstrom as Hgamma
